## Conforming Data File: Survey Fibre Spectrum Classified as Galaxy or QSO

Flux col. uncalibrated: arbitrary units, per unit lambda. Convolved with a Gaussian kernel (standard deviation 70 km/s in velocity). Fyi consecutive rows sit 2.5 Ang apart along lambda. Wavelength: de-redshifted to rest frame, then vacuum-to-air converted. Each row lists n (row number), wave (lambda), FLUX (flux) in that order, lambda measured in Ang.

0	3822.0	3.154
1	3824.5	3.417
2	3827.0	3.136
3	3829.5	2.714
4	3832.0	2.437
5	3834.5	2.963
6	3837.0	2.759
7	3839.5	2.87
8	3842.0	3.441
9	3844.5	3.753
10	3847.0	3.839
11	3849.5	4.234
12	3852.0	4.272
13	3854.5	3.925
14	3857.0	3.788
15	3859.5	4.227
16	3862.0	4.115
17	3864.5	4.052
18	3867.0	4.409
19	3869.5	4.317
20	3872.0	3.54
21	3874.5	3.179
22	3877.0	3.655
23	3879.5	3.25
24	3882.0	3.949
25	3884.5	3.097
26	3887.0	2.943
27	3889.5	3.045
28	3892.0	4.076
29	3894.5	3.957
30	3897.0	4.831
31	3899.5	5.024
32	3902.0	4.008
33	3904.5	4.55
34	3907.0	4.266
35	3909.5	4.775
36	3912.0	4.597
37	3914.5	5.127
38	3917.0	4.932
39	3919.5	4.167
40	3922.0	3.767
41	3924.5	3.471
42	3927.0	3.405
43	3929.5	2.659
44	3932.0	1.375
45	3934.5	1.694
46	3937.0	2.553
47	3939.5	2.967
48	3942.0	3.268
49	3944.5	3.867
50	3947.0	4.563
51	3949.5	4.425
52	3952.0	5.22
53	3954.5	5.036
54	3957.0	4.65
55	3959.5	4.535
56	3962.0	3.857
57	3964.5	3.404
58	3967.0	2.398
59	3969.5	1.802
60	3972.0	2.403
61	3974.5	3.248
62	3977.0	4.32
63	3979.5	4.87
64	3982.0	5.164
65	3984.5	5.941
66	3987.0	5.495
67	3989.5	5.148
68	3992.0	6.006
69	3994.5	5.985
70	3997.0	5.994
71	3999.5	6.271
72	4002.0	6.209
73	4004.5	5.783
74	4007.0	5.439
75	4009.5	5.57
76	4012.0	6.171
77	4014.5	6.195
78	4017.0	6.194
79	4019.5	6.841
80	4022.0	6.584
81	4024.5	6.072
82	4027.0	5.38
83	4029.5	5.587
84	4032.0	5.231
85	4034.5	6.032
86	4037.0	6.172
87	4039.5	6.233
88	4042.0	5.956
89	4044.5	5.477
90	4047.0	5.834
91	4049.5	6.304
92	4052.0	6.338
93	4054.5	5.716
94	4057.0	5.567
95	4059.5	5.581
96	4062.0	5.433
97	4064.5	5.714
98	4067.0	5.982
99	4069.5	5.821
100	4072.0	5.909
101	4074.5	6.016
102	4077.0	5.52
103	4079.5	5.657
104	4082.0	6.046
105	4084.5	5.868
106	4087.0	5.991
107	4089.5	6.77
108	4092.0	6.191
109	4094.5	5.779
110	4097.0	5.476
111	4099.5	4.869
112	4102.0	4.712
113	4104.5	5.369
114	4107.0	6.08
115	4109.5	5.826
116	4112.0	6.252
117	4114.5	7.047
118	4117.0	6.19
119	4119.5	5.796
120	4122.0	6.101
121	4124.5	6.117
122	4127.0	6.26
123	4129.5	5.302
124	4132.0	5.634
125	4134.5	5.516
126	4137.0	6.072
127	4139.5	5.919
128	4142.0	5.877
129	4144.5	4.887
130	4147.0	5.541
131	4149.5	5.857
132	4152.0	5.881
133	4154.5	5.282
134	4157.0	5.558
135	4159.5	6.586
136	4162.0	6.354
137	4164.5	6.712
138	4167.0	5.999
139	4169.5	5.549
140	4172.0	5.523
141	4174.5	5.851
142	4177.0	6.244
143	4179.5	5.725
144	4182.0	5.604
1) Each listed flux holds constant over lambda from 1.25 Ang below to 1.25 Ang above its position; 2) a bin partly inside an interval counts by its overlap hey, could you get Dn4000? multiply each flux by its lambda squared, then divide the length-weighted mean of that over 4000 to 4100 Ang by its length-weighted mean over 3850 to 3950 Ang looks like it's 1.67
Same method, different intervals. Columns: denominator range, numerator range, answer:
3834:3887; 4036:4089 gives 1.76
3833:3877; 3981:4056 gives 1.72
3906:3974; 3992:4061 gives 1.70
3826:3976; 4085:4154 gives 1.76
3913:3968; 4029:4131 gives 1.69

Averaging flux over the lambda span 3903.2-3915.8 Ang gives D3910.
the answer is 4.66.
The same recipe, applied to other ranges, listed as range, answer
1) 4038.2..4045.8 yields 5.89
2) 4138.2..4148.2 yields 5.56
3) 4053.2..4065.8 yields 5.61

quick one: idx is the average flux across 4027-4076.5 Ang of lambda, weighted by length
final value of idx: 5.82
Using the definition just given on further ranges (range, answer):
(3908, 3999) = 4.1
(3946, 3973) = 3.85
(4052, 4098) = 5.85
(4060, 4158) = 5.8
